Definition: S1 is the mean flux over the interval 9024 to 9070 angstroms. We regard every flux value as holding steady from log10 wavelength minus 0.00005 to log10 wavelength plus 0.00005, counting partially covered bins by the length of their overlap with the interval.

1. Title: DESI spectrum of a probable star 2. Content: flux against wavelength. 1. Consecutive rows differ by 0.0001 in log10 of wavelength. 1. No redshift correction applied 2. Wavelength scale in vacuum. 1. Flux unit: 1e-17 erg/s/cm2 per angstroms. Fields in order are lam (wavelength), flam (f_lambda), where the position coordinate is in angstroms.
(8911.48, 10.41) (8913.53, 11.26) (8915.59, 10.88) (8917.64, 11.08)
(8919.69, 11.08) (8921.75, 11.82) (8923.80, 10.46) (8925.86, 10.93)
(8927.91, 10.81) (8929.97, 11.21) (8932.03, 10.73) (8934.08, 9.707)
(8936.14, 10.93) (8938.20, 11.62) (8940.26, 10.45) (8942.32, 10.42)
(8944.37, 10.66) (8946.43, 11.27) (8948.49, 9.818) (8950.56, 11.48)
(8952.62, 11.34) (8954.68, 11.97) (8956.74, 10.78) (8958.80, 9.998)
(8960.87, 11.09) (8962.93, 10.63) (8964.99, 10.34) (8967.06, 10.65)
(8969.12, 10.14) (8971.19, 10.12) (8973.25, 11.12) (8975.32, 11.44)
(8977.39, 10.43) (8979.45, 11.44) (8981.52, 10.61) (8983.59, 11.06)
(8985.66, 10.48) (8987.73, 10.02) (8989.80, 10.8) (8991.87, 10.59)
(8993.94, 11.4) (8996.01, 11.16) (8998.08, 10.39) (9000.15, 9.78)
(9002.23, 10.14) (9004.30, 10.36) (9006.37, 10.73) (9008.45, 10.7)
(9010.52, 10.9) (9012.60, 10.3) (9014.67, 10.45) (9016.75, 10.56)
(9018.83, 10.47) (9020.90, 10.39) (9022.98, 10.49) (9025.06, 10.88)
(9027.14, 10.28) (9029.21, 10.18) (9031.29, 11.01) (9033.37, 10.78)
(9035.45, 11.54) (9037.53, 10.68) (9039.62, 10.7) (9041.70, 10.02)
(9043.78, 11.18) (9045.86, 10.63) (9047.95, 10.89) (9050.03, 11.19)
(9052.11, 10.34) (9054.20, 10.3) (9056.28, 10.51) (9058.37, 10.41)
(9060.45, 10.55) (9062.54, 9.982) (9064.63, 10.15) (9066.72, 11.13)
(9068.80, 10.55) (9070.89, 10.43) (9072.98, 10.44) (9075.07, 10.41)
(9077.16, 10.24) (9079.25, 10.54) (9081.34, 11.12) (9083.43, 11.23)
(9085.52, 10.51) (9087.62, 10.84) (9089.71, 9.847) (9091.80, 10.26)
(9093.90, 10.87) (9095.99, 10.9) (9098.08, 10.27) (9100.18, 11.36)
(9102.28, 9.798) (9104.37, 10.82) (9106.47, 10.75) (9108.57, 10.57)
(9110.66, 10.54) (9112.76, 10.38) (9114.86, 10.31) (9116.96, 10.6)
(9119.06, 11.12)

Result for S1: 10.6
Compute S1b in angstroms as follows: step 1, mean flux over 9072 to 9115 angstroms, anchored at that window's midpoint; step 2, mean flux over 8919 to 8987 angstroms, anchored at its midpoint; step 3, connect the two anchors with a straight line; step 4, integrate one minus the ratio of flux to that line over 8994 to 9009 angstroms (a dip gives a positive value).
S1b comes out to 0.3 angstroms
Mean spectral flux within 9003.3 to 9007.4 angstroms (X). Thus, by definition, 10.6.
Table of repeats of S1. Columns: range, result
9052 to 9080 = 10.4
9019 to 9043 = 10.6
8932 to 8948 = 10.7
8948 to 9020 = 10.7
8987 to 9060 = 10.6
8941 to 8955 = 10.9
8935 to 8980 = 10.8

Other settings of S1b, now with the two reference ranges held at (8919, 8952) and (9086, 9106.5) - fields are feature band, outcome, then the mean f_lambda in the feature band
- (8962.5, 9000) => 0.23 angstroms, 10.7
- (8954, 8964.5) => -0.03 angstroms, 10.8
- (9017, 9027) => 0.14 angstroms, 10.5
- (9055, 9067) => 0.24 angstroms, 10.4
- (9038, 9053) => -0.09 angstroms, 10.7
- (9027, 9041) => -0.11 angstroms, 10.8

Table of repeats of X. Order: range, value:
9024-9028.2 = 10.6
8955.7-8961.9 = 10.6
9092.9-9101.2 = 10.9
